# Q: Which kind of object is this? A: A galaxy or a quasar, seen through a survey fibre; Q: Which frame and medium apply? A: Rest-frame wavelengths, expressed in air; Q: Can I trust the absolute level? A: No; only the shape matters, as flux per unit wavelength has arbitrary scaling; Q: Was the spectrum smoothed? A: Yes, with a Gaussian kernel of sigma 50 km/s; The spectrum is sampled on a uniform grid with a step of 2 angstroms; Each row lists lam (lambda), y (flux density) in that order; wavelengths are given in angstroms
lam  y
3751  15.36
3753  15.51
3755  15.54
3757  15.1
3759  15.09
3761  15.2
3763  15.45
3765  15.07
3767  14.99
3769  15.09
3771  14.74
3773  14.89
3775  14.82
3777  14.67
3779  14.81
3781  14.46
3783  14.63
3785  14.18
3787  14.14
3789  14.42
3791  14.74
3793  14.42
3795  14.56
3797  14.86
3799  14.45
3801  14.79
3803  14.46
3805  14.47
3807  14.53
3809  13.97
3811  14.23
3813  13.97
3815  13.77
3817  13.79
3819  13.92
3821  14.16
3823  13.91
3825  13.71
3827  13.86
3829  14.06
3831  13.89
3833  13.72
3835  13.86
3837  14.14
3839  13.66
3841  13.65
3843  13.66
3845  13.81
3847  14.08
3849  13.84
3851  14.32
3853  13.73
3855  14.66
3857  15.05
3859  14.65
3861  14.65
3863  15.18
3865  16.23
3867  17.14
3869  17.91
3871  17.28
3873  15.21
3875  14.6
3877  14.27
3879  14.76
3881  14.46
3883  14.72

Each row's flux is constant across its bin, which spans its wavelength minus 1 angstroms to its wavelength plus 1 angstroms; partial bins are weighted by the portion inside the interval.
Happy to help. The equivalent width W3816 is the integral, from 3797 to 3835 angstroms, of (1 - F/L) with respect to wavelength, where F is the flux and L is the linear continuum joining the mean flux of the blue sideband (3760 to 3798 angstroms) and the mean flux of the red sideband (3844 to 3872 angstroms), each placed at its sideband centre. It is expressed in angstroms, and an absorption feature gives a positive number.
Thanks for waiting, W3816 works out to 2.1 angstroms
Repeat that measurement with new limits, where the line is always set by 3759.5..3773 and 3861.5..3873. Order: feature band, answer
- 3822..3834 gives 1.58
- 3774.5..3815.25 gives 2.71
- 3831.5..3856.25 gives 3.44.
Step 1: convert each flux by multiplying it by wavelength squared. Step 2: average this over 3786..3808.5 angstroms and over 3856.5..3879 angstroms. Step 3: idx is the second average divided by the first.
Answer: 1.1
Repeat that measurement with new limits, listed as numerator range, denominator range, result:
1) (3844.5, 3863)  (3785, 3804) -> 1.02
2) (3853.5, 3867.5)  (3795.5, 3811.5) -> 1.08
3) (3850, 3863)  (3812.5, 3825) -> 1.07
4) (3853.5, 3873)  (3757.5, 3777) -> 1.10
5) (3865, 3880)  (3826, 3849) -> 1.17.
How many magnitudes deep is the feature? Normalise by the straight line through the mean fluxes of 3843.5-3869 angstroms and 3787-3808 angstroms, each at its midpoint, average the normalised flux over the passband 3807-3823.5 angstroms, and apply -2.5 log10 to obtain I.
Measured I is 0.049 mag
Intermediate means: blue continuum 14.5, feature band 14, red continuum 14.9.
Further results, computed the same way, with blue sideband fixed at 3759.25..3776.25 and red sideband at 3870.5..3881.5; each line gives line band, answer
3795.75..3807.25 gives 0.03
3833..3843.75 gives 0.09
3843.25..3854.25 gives 0.08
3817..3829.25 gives 0.08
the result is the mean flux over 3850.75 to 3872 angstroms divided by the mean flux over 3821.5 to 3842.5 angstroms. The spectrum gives 1.1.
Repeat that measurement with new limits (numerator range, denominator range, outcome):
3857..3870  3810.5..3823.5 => 1.14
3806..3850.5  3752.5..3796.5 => 0.94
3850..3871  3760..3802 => 1.05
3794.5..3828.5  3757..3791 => 0.96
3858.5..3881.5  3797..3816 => 1.09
